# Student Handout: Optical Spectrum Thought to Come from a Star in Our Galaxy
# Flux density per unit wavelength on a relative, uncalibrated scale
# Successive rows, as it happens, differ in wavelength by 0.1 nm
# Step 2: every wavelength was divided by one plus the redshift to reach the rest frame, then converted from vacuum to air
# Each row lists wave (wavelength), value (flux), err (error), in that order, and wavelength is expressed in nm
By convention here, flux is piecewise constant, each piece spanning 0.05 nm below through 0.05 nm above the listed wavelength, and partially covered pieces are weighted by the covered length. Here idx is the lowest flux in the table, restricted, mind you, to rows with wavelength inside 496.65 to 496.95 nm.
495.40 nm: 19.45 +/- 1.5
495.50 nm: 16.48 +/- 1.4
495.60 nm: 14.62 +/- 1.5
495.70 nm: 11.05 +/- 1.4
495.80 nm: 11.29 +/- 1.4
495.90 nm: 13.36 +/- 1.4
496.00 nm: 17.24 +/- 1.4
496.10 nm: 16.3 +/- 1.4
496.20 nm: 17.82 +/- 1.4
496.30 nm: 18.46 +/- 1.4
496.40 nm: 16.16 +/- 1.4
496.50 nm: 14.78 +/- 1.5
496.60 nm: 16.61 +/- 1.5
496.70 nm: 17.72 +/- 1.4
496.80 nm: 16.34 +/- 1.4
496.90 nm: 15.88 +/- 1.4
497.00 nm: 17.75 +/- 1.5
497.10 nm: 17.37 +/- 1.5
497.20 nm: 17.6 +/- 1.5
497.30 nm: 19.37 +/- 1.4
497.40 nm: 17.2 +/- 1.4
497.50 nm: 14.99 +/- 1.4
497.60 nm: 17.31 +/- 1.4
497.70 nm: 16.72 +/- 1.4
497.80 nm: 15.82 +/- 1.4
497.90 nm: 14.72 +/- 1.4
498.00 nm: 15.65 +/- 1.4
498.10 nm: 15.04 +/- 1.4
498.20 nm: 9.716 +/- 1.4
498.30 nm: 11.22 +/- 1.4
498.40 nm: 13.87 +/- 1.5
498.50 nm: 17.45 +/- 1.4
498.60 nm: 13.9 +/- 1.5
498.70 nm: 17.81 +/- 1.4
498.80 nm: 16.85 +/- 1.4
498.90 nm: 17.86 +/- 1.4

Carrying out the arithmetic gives 15.88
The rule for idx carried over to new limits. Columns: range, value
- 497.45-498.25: 9.716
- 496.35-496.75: 14.78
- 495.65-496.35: 11.05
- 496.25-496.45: 16.16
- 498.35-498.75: 13.87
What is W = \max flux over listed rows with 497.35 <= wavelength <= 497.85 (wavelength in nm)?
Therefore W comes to 17.31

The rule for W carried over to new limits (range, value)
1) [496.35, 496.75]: 17.72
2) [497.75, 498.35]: 15.82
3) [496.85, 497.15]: 17.75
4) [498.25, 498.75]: 17.81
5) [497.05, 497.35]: 19.37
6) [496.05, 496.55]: 18.46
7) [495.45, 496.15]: 17.24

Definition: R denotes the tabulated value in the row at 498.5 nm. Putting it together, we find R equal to 17.45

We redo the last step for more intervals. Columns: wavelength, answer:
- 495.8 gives 11.29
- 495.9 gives 13.36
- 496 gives 17.24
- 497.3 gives 19.37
